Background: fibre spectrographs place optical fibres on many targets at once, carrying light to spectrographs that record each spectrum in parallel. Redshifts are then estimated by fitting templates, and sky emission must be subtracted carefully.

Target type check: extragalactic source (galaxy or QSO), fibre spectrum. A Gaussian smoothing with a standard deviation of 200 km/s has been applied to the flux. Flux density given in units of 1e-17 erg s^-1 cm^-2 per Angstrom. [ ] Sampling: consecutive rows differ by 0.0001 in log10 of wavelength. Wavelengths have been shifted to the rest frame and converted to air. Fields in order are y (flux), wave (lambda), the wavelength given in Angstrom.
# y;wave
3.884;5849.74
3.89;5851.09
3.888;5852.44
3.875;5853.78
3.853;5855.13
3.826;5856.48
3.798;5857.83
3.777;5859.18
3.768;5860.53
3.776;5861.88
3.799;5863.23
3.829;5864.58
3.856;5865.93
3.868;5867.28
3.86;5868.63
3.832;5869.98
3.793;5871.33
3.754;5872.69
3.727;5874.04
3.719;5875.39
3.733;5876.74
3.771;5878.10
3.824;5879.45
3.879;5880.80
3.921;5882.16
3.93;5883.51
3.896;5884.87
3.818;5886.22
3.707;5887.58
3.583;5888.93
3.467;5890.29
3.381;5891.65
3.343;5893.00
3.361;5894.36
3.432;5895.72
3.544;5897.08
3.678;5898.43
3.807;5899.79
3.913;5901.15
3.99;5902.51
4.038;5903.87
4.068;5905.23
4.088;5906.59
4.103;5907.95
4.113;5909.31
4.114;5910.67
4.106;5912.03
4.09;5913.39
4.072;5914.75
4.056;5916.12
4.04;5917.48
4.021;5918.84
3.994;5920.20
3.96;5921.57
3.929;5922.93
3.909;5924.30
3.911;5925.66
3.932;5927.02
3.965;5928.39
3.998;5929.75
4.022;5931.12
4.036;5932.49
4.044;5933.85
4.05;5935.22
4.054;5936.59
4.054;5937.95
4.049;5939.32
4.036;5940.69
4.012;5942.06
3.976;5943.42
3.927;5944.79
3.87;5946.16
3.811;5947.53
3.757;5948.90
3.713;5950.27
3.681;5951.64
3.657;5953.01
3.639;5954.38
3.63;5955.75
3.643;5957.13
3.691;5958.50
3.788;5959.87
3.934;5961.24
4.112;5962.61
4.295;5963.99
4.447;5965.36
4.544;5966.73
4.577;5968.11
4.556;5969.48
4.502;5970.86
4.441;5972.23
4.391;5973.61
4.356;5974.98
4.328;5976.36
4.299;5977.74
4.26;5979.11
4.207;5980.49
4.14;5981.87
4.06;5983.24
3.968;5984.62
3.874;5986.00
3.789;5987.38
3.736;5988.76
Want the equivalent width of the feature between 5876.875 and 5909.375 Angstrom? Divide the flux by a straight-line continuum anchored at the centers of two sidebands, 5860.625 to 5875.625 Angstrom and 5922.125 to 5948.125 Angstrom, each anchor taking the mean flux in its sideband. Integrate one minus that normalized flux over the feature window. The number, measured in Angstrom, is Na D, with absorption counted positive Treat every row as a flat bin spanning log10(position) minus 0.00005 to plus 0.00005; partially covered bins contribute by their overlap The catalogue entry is 0.8 Angstrom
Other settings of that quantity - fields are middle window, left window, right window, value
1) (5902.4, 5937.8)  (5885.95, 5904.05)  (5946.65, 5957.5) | -3.6 Angstrom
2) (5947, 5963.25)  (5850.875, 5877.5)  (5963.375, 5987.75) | 1.7 Angstrom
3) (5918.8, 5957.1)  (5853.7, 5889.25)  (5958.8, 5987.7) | 1.6 Angstrom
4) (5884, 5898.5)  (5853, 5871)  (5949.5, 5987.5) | 1.2 Angstrom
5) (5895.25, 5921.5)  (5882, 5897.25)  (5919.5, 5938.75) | -1.2 Angstrom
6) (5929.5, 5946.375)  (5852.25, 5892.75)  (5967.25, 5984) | 0.5 Angstrom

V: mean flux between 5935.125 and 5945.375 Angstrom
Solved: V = 4.02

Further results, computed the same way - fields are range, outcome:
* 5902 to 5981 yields 4.05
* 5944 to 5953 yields 3.78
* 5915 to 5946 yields 4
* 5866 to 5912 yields 3.8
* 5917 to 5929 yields 3.96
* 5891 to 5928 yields 3.89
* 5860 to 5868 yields 3.82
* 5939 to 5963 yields 3.82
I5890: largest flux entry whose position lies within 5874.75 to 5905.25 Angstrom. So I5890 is 4.068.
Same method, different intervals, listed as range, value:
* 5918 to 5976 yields 4.577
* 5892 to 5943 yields 4.114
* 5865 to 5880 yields 3.868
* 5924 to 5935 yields 4.044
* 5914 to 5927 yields 4.072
